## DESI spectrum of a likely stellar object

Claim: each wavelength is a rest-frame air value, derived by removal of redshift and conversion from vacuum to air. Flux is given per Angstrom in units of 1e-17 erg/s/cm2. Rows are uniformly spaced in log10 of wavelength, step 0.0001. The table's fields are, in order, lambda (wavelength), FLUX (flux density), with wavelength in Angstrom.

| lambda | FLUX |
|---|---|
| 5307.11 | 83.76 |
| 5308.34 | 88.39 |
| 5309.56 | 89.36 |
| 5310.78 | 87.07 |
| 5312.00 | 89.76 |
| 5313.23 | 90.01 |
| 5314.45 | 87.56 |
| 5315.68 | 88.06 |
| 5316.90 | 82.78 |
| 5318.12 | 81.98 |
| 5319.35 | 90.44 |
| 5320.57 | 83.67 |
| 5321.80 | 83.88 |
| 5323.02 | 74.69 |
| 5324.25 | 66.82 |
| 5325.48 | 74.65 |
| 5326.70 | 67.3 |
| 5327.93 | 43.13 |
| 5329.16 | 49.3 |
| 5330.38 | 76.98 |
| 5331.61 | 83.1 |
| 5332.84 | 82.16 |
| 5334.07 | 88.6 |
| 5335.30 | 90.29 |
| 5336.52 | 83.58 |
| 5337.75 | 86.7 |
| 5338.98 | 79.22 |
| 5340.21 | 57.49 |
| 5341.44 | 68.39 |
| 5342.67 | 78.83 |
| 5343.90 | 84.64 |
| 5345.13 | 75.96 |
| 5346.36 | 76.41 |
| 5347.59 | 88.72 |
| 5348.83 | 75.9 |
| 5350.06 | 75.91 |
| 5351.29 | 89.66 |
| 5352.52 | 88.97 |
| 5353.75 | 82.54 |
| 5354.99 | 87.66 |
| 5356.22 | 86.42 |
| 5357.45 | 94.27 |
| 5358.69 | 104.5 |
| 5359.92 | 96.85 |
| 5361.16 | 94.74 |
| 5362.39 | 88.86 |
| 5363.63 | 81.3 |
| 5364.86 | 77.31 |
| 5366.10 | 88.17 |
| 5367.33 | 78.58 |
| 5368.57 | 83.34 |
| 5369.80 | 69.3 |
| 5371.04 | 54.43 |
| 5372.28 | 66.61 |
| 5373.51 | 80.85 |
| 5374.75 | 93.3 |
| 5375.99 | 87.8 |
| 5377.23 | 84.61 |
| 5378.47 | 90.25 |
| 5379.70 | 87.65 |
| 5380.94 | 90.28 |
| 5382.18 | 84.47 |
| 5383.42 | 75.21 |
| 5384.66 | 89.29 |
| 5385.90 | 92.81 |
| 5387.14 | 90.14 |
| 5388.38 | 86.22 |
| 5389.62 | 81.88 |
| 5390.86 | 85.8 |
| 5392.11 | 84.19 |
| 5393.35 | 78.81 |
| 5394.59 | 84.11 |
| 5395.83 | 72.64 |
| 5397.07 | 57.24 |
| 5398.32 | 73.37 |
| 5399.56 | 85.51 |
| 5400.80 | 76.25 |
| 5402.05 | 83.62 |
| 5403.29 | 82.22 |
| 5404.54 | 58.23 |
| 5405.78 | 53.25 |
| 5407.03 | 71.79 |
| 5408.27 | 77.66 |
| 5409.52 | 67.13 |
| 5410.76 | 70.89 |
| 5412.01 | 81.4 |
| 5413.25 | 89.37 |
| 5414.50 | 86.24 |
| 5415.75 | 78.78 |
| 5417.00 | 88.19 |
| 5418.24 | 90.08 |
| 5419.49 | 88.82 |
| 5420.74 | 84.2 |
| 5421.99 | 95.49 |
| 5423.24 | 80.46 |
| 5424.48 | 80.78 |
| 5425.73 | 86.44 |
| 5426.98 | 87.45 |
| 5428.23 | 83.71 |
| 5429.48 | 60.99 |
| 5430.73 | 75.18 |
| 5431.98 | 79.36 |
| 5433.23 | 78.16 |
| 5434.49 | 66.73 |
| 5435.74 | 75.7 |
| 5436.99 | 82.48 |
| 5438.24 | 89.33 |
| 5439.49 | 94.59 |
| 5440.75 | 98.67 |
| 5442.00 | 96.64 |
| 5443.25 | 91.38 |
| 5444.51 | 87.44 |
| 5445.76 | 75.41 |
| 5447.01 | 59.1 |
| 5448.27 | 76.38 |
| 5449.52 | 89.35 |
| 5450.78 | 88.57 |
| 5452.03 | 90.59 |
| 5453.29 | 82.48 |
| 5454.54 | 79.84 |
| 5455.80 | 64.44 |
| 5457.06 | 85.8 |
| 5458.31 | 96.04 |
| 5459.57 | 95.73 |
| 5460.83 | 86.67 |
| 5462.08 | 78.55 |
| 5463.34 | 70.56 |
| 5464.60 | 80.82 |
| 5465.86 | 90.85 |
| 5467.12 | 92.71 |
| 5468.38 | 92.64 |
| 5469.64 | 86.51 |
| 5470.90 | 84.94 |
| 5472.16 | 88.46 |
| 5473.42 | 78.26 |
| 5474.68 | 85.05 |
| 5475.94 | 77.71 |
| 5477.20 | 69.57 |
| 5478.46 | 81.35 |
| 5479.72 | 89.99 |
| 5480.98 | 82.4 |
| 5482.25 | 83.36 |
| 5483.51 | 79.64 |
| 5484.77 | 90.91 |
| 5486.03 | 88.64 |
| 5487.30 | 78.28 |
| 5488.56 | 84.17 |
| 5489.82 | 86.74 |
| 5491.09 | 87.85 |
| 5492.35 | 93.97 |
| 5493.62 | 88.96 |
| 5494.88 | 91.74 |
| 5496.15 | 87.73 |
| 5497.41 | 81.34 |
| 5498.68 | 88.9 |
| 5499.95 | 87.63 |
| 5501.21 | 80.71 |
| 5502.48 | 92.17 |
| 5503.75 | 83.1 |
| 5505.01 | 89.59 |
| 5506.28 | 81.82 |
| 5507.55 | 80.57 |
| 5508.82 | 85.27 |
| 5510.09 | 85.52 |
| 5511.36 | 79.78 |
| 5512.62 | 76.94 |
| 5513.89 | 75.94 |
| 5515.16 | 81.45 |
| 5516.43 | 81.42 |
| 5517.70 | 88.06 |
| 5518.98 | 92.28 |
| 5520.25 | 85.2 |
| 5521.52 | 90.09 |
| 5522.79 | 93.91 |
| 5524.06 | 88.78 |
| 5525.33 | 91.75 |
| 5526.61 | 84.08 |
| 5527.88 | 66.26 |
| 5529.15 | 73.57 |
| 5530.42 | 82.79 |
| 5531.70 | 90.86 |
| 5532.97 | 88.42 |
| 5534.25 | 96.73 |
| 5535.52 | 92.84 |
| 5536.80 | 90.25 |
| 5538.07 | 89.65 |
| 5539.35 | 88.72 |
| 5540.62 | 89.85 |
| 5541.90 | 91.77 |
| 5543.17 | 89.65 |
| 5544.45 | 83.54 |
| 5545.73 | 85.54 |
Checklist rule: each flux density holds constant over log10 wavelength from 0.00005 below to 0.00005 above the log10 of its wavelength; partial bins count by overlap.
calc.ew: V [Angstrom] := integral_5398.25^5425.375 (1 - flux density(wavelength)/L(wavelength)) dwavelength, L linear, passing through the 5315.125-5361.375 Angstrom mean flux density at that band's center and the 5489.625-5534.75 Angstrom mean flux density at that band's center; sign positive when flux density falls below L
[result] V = 1.05 Angstrom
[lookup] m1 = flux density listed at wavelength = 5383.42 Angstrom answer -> 75.21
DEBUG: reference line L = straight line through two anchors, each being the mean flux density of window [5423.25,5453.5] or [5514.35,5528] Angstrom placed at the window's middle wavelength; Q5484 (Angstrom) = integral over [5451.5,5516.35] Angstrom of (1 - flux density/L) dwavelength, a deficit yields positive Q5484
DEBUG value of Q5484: 0.1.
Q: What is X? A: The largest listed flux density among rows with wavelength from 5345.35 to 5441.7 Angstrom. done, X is 104.5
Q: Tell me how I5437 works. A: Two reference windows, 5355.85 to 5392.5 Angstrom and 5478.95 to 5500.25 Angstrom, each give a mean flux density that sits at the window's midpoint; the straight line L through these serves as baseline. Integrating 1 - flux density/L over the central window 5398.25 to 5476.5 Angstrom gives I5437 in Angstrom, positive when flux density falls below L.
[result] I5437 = 3.6 Angstrom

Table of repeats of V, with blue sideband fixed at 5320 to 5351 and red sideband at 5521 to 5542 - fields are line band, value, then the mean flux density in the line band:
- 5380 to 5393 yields -1.14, 85.9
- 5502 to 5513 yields 0.28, 83.9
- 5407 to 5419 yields -0.01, 80.7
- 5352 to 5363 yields -2.05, 91.7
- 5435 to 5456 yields -0.38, 84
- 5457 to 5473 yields -0.62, 86.9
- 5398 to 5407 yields 0.77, 73.1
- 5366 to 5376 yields 0.15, 77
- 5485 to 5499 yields -0.32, 87.2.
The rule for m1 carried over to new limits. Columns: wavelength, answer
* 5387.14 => 90.14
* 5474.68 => 85.05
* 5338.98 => 79.22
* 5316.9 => 82.78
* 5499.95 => 87.63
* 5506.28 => 81.82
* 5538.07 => 89.65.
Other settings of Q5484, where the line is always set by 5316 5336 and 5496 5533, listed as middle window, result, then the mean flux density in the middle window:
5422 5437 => 0.41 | 78.7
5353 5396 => -3.32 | 84.6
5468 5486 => -0.18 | 83.7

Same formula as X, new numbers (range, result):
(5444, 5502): 96.04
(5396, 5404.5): 85.51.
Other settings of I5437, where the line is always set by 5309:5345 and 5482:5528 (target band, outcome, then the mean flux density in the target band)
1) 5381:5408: 0.9 Angstrom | 78.7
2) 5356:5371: -1.0 Angstrom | 85.7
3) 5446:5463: 0.3 Angstrom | 82.2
